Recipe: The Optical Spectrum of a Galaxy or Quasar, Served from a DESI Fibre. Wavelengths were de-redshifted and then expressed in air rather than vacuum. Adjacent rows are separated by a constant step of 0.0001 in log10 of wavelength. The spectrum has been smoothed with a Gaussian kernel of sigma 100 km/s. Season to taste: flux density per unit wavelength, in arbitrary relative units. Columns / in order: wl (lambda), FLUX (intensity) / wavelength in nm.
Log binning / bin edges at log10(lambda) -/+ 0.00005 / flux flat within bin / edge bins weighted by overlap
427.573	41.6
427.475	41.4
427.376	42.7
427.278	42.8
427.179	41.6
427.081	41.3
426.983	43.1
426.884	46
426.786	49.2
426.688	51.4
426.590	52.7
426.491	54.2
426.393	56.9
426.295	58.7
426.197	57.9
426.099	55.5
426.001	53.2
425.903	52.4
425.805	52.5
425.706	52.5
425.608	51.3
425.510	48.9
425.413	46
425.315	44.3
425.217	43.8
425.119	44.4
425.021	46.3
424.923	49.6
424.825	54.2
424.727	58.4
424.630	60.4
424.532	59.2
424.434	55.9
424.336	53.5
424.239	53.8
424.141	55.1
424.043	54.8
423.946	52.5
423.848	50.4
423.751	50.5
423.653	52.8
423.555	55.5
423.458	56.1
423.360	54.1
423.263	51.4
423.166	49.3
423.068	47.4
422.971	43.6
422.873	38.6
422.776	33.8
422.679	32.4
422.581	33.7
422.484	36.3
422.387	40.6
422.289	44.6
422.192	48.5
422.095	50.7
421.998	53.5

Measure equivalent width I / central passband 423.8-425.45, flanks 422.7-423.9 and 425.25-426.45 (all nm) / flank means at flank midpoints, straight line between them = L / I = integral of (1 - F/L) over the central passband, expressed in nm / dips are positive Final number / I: -0.052 nm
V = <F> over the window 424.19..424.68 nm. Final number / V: 56.6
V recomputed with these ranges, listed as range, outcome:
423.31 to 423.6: 55.3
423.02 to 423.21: 48.2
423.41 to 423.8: 53.7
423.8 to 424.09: 52.6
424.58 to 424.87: 57.8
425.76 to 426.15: 53.5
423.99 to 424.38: 54.4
